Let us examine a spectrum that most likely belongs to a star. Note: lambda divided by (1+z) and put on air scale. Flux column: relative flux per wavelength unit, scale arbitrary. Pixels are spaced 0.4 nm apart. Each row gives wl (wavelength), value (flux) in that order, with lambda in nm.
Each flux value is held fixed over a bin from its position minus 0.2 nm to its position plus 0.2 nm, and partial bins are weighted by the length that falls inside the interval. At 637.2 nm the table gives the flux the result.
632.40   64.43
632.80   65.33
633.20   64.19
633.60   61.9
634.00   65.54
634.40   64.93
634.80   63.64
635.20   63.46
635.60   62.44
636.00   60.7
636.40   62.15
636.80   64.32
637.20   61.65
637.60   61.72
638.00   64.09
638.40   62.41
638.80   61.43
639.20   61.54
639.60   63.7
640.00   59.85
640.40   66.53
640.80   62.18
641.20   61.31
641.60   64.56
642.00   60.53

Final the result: 61.65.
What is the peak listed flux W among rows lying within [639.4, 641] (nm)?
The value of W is 66.53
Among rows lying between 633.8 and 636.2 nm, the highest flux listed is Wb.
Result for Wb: 65.54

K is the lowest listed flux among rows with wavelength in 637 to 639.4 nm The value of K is 61.43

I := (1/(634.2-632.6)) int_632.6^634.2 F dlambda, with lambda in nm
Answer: 64.2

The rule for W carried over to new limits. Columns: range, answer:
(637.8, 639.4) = 64.09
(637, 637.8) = 61.72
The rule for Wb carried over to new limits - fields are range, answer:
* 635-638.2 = 64.32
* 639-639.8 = 63.7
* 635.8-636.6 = 62.15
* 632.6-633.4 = 65.33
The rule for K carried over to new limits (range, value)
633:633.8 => 61.9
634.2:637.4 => 60.7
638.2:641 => 59.85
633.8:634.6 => 64.93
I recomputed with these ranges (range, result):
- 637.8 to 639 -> 62.6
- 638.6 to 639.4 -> 61.5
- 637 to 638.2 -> 62.5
